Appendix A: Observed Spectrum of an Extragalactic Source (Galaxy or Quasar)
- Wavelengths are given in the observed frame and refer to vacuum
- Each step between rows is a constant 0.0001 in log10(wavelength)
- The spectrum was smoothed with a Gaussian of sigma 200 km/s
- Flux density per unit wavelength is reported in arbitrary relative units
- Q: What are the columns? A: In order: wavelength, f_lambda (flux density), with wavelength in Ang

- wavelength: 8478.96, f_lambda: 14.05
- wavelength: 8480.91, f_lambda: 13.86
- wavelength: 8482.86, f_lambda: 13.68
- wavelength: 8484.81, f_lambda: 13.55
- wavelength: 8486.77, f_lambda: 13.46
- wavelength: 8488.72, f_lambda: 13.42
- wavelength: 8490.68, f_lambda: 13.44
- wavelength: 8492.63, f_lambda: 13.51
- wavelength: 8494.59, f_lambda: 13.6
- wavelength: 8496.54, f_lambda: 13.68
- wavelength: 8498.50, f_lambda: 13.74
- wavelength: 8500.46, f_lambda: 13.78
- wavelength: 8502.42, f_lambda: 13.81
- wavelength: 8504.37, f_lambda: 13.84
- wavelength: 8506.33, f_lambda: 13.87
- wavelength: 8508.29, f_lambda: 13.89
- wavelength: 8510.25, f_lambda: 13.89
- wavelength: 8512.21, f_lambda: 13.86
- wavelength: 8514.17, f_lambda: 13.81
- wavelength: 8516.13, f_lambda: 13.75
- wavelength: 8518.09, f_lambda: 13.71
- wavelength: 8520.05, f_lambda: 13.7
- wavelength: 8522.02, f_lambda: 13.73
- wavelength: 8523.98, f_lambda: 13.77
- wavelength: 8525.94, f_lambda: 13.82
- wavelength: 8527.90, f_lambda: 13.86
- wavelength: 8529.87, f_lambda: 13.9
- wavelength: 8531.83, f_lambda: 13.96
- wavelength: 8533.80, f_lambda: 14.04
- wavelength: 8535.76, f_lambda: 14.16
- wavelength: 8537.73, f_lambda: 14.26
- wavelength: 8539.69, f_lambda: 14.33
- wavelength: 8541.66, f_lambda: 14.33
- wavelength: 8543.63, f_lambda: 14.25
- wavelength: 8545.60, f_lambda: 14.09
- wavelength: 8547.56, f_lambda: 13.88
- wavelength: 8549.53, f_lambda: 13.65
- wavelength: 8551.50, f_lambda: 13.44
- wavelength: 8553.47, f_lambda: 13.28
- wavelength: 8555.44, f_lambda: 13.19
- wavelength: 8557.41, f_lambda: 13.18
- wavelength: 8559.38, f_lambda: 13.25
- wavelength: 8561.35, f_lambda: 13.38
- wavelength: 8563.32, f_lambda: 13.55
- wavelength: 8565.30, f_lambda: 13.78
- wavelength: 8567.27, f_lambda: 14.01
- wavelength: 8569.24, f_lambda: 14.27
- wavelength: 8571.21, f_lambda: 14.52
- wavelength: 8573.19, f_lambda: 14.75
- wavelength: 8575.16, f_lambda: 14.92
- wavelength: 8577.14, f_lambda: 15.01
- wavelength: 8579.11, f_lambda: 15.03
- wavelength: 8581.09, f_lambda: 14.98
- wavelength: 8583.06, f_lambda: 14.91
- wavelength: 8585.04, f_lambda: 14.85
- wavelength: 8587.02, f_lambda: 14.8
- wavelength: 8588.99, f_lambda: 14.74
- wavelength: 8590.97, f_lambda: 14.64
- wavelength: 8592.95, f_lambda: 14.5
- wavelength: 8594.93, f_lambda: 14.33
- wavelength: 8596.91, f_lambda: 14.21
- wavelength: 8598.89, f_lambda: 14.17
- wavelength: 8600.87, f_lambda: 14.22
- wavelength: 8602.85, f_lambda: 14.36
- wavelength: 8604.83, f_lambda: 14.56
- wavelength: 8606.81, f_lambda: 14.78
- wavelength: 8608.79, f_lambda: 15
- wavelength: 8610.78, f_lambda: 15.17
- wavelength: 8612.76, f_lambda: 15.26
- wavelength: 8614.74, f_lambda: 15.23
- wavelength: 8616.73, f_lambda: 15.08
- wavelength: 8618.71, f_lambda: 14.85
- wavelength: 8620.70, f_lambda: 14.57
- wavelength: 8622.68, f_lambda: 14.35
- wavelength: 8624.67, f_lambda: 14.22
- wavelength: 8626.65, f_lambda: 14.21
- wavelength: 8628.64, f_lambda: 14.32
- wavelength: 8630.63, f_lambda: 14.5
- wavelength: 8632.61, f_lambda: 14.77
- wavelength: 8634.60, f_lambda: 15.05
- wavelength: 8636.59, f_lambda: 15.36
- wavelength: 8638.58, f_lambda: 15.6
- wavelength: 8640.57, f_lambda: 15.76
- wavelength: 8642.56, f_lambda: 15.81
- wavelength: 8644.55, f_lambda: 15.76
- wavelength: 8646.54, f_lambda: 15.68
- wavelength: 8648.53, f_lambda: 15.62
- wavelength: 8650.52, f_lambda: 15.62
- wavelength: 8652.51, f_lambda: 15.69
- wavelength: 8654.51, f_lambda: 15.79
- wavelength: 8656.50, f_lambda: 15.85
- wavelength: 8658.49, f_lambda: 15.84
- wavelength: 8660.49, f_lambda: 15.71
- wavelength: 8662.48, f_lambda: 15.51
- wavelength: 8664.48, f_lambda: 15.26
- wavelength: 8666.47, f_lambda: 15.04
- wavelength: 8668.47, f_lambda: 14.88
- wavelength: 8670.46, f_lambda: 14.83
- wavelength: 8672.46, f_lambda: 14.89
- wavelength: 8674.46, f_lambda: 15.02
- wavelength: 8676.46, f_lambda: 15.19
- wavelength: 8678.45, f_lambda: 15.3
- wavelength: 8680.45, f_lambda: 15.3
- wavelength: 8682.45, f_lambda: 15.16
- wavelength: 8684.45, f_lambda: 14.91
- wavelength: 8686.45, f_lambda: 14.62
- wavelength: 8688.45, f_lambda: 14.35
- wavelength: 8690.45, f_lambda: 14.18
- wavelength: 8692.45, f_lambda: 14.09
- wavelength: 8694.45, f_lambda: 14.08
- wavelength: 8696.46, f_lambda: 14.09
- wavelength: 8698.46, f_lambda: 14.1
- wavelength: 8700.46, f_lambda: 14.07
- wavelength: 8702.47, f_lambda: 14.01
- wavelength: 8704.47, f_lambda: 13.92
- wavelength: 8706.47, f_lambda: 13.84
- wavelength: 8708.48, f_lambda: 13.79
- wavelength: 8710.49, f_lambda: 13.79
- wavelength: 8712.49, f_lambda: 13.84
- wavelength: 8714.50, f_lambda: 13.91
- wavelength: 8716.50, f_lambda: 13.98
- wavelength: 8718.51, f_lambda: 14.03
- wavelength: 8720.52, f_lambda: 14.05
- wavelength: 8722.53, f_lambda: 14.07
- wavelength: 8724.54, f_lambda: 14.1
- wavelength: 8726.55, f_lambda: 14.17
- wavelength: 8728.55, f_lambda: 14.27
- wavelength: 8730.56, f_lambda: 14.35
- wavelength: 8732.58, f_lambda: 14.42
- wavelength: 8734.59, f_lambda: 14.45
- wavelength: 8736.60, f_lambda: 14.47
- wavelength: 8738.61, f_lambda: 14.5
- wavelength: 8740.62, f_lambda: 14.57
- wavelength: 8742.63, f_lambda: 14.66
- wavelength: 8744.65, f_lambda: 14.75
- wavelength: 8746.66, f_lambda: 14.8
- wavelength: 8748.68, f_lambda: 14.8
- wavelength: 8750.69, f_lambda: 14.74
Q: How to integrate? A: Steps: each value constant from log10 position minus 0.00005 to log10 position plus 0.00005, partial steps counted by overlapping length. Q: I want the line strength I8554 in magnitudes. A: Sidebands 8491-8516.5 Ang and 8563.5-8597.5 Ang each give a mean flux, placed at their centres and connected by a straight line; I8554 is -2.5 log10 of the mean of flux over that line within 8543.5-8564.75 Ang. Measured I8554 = 0.06 mag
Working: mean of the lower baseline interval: 13.8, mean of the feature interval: 13.5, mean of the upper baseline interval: 14.6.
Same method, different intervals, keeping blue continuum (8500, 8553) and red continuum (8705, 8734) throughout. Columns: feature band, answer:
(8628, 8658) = -0.107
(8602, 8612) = -0.063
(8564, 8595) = -0.052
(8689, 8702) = -0.006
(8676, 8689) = -0.073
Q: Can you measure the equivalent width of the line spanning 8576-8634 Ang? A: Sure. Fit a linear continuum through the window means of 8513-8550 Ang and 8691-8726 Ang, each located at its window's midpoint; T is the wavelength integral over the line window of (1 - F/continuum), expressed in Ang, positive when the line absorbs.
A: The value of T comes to -3.0 Ang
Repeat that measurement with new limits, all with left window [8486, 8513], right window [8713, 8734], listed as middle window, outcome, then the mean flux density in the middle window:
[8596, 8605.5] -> -0.3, 14.3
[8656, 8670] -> -1.4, 15.4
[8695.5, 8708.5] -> 0.1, 14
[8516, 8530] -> 0.0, 13.8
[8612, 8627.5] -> -0.9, 14.7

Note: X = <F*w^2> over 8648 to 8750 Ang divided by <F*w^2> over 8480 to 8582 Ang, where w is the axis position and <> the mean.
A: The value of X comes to 1.09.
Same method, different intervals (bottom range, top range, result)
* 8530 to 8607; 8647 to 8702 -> 1.08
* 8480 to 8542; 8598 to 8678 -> 1.13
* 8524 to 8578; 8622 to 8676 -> 1.12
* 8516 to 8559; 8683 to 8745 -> 1.07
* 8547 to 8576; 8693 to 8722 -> 1.05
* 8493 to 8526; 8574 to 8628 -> 1.09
